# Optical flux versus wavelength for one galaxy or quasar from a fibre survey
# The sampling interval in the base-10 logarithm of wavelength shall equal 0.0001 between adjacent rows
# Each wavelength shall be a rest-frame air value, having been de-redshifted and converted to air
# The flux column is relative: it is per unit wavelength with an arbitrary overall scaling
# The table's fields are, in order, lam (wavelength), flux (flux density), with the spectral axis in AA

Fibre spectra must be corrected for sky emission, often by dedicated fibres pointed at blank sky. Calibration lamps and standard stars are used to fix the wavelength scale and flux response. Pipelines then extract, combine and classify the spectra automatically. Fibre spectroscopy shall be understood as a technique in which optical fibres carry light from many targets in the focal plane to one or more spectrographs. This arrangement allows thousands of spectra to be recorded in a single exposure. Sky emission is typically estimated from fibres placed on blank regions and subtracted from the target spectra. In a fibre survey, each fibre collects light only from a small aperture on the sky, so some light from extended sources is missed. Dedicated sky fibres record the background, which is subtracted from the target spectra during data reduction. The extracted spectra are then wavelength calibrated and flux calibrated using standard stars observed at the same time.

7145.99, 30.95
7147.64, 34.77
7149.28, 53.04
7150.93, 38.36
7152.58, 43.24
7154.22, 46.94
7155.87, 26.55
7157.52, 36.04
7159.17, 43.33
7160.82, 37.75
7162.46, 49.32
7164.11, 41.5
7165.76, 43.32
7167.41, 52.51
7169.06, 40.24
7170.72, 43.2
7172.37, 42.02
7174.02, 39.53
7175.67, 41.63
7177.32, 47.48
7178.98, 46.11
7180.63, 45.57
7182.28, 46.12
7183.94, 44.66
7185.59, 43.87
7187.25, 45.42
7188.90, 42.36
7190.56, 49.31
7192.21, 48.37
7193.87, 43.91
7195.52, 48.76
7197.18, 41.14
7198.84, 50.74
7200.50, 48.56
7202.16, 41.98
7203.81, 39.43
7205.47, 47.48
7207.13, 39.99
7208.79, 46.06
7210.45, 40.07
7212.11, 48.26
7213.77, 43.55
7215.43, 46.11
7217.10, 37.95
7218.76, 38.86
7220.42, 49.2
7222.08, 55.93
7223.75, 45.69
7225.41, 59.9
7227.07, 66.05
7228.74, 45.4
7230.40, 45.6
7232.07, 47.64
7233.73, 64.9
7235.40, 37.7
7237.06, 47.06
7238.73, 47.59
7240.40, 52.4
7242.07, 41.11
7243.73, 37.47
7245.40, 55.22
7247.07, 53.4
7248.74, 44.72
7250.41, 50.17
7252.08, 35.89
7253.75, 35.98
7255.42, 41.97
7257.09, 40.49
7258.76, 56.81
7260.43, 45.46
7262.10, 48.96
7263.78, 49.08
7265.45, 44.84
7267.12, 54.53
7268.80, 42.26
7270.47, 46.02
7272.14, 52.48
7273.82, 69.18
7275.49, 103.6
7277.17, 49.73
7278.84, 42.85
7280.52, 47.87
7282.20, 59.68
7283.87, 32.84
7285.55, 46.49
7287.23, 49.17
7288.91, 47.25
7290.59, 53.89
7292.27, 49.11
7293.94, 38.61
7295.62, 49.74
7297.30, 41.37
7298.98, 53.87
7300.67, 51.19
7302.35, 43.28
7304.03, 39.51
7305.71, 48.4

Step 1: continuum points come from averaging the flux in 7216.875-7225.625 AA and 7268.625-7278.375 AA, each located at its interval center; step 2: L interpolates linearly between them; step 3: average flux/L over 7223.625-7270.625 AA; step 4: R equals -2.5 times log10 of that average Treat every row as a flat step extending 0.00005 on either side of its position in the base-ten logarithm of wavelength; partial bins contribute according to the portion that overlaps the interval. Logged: 0.13 mag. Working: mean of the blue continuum 47.8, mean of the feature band 47.8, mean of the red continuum 61.2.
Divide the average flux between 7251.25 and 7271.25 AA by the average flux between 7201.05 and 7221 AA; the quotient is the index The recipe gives 1.04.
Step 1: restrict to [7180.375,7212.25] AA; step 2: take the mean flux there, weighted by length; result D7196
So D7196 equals 45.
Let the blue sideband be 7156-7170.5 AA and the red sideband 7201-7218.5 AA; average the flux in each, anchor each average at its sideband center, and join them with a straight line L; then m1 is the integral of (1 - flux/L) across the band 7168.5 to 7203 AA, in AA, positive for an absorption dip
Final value -1.8 AA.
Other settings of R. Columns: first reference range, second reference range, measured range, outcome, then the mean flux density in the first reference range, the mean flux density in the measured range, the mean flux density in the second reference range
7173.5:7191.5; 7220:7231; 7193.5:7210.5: 0.09 mag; 44.9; 44.6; 52.8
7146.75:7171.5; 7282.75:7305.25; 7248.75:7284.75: -0.11 mag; 42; 49.9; 46.1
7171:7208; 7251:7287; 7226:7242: -0.06 mag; 44.7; 50.2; 49.9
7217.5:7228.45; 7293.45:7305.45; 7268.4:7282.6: -0.21 mag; 51.7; 57.5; 45.7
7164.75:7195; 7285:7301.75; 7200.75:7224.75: 0.03 mag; 44.8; 44.5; 48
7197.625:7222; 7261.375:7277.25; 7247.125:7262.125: 0.19 mag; 44.5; 44.7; 56.4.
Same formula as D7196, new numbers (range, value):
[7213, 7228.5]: 49.1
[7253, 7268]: 46.5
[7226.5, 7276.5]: 50.1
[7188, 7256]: 46.5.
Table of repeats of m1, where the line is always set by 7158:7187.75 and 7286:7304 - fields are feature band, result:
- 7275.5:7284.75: -0.9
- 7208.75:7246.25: -2.0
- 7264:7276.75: -3.1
